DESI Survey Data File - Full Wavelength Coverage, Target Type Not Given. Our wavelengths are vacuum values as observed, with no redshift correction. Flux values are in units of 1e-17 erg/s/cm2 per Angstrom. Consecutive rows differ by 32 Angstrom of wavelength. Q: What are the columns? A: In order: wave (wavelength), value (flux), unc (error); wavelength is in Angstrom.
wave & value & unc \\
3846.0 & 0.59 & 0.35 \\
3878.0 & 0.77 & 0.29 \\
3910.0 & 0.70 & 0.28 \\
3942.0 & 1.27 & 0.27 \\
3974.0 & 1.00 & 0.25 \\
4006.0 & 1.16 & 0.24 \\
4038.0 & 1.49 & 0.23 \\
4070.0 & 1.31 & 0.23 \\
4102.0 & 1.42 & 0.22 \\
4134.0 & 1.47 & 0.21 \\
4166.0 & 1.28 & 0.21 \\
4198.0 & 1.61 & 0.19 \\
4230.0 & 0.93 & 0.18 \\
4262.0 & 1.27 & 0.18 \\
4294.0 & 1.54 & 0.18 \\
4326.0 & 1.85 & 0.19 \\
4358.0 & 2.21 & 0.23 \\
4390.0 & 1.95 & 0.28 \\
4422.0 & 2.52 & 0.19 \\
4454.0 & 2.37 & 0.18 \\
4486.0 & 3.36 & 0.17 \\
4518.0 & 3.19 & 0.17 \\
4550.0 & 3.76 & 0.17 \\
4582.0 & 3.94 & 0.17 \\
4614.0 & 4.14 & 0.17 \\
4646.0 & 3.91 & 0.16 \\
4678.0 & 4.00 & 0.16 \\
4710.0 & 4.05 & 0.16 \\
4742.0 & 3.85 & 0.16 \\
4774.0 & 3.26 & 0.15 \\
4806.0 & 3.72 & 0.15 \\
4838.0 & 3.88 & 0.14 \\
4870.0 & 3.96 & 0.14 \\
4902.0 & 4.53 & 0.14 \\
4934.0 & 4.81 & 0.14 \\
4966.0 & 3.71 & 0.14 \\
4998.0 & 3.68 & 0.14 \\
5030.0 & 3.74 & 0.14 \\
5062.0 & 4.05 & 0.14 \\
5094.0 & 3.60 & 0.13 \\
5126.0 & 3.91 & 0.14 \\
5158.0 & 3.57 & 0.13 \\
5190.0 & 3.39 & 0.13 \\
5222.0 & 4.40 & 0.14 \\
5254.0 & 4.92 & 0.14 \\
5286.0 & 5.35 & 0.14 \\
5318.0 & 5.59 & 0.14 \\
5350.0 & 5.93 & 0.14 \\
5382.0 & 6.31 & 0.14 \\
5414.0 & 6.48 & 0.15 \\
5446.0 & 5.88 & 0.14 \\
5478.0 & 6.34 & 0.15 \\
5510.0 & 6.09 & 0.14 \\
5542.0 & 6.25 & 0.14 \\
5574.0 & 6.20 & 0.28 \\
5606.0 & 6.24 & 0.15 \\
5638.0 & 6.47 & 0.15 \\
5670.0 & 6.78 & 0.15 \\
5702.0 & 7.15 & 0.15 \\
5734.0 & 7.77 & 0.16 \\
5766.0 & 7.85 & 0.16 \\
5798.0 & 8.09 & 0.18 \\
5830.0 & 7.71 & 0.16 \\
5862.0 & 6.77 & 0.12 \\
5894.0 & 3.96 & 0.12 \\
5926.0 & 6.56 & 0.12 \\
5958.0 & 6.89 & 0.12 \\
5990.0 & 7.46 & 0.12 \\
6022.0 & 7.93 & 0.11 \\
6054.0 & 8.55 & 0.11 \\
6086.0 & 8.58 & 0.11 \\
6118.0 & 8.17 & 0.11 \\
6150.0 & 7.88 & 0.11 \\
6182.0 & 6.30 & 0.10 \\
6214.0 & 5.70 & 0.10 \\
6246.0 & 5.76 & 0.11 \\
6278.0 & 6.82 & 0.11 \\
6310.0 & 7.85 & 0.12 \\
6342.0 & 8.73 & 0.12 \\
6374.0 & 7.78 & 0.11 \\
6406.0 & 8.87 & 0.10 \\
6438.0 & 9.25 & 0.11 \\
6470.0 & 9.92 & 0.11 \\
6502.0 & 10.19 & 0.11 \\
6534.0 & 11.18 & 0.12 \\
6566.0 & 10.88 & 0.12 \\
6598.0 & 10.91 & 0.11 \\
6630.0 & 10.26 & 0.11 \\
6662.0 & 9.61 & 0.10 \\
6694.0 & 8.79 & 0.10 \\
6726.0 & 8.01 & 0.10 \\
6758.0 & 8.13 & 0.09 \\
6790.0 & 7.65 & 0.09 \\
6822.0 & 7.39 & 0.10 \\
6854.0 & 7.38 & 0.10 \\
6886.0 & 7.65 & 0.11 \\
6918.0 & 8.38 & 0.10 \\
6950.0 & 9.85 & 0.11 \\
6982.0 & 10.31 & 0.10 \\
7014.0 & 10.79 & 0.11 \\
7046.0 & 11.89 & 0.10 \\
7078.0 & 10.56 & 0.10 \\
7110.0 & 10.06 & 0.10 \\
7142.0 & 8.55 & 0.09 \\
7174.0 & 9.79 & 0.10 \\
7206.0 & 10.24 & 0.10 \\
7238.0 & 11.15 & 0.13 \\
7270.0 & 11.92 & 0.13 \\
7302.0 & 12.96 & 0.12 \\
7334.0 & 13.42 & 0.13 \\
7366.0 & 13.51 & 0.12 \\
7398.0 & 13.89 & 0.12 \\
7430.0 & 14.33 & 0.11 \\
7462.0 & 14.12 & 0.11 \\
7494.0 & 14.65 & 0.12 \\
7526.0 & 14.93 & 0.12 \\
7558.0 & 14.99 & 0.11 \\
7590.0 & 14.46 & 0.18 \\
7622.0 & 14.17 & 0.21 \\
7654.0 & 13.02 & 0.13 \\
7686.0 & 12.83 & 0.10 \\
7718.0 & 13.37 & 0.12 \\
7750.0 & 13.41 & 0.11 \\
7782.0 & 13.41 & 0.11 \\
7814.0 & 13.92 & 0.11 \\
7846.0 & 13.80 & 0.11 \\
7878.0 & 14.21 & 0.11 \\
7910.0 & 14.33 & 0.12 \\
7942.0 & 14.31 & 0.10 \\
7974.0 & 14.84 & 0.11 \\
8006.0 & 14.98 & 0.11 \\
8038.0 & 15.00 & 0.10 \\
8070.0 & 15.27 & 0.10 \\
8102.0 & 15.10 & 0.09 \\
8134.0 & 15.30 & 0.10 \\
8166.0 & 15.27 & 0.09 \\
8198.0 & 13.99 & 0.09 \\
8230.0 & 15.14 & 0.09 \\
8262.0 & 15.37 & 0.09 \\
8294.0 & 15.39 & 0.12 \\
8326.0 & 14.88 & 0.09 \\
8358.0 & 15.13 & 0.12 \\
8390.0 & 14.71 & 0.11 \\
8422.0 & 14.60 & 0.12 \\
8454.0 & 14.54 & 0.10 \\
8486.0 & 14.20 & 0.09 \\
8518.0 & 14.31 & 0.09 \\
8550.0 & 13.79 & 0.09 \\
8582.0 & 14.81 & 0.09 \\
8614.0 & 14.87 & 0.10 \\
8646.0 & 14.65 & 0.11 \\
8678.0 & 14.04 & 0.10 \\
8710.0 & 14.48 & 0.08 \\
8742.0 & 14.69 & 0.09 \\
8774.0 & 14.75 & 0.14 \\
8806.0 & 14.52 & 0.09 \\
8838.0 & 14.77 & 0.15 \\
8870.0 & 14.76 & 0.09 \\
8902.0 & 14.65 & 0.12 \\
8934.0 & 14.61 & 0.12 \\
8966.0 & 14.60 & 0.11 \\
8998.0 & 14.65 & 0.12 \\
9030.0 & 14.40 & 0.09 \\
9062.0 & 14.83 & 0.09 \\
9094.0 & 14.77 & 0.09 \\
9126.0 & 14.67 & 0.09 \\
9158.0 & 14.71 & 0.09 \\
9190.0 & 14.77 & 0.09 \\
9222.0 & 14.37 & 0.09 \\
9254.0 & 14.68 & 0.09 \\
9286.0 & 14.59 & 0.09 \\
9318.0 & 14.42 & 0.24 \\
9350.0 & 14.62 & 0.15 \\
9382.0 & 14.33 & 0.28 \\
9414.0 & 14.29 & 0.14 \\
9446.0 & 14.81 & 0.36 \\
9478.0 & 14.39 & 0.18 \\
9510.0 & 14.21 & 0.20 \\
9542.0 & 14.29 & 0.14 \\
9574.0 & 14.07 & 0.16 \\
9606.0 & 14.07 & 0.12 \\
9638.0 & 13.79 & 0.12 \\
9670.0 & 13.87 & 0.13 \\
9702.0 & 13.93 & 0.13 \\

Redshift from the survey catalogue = 0.000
